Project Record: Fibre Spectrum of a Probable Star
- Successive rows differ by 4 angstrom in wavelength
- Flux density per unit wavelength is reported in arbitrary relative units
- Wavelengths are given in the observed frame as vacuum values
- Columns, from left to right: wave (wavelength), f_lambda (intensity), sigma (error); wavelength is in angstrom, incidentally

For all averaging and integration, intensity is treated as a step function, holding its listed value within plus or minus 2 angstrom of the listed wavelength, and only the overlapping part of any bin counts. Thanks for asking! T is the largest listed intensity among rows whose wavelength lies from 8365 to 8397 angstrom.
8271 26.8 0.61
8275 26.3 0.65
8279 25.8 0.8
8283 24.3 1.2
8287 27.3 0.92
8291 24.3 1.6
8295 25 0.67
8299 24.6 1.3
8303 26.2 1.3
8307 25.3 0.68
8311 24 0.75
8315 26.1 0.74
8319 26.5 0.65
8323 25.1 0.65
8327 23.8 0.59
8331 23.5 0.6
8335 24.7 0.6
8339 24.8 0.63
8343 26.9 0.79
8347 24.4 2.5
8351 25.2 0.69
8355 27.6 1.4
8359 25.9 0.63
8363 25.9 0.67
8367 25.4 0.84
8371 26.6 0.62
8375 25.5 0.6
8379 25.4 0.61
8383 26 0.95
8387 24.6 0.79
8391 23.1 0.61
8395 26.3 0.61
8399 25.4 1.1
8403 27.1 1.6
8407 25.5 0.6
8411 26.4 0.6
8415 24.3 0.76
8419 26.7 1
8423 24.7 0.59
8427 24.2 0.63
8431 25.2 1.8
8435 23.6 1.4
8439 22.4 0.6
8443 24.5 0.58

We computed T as 26.6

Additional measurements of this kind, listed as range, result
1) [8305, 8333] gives 26.5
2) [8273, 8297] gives 27.3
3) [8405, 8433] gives 26.7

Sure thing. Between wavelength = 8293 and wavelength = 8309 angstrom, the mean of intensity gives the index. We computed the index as 25.3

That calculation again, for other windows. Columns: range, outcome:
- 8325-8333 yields 23.6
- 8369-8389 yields 25.6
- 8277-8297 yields 25.3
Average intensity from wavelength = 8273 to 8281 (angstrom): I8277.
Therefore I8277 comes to 26.1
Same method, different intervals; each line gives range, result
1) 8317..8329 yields 25.1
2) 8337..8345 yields 25.9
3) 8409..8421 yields 25.8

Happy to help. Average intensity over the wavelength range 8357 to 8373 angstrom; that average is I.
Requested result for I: 25.9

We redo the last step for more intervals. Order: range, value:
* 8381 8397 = 25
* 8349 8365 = 26.1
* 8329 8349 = 24.9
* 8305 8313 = 24.6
